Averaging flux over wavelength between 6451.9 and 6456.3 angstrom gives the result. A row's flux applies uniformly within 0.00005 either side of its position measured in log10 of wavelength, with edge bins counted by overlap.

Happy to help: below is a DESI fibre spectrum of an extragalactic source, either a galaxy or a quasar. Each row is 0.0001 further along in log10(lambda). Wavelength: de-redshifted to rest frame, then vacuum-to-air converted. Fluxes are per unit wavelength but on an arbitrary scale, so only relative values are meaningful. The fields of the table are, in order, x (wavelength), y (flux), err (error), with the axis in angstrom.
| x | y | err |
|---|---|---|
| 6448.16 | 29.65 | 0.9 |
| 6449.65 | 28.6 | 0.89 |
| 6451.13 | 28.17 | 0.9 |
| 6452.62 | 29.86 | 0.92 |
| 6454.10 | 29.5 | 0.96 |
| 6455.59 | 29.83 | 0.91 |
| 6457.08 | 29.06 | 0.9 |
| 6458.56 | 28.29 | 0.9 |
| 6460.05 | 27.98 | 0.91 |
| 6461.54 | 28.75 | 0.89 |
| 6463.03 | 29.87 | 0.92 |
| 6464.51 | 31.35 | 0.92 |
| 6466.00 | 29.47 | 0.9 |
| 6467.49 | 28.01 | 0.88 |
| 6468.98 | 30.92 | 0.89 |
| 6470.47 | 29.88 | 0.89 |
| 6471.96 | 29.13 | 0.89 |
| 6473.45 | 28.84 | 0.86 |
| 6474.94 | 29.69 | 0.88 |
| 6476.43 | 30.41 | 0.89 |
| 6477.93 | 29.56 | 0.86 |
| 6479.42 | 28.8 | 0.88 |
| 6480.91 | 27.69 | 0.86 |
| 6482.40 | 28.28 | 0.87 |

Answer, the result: 29.7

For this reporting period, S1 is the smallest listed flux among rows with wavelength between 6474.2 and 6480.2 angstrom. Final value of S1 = 28.8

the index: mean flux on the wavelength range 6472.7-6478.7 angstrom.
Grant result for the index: 29.6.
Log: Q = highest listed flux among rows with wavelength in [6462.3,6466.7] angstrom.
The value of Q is 31.35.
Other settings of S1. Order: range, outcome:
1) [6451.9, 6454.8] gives 29.5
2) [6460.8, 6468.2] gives 28.01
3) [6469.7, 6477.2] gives 28.84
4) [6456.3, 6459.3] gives 28.29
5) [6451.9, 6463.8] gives 27.98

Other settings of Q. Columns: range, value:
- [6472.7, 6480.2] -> 30.41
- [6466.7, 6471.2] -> 30.92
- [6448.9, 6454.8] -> 29.86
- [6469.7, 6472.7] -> 29.88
